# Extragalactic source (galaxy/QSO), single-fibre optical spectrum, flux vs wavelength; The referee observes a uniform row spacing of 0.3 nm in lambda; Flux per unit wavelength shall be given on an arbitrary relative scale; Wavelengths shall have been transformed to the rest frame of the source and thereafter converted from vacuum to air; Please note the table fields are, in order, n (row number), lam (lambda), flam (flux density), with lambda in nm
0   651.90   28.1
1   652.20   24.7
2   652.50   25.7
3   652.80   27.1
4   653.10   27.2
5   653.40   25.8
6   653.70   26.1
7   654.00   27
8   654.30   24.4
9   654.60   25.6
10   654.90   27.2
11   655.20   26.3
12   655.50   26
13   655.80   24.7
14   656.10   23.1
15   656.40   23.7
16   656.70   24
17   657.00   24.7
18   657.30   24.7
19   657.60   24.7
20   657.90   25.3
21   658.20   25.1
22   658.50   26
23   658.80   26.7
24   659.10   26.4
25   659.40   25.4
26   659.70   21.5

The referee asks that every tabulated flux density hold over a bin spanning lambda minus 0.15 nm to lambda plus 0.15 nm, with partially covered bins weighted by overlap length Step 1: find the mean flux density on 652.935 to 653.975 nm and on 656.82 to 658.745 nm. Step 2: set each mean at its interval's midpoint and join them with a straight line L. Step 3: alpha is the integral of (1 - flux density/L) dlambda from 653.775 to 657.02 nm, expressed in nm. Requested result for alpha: 0.09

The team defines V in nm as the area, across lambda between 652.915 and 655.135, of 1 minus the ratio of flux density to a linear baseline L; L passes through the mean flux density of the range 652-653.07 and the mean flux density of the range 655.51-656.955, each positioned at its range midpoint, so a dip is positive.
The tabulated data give -0.08 nm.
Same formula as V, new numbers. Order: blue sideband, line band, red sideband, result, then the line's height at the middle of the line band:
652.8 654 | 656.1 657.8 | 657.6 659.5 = 0.112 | 26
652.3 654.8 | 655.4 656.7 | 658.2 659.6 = 0.086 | 26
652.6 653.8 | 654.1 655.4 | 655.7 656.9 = -0.038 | 25.2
